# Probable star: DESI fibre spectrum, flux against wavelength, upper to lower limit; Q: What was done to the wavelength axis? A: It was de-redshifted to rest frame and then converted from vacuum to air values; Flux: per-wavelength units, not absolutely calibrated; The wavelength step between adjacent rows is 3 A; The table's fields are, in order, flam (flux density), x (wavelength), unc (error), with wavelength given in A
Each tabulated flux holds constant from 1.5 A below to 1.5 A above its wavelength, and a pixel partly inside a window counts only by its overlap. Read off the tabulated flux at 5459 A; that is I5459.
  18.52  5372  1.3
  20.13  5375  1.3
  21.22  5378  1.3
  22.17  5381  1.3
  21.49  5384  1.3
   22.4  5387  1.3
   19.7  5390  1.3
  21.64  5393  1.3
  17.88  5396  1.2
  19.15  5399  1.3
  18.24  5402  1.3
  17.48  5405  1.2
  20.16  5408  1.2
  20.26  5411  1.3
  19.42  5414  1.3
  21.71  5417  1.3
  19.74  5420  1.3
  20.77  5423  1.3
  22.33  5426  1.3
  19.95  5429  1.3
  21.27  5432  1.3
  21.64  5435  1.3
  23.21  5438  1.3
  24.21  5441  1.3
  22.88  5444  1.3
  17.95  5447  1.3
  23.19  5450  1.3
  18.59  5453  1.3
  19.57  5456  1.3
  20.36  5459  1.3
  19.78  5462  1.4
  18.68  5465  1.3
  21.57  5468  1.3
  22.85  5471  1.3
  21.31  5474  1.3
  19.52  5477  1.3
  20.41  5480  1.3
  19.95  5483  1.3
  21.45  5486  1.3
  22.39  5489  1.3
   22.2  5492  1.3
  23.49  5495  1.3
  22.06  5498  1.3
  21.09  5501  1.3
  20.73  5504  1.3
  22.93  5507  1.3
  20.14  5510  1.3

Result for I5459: 20.36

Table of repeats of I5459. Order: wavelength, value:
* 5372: 18.52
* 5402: 18.24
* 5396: 17.88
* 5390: 19.7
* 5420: 19.74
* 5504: 20.73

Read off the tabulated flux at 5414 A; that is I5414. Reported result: 19.42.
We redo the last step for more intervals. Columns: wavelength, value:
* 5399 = 19.15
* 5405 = 17.48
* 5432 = 21.27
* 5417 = 21.71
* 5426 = 22.33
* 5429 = 19.95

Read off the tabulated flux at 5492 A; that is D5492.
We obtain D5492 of 22.2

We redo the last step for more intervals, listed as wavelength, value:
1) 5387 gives 22.4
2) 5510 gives 20.14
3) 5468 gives 21.57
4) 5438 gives 23.21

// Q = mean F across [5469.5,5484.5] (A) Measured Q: 20.8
